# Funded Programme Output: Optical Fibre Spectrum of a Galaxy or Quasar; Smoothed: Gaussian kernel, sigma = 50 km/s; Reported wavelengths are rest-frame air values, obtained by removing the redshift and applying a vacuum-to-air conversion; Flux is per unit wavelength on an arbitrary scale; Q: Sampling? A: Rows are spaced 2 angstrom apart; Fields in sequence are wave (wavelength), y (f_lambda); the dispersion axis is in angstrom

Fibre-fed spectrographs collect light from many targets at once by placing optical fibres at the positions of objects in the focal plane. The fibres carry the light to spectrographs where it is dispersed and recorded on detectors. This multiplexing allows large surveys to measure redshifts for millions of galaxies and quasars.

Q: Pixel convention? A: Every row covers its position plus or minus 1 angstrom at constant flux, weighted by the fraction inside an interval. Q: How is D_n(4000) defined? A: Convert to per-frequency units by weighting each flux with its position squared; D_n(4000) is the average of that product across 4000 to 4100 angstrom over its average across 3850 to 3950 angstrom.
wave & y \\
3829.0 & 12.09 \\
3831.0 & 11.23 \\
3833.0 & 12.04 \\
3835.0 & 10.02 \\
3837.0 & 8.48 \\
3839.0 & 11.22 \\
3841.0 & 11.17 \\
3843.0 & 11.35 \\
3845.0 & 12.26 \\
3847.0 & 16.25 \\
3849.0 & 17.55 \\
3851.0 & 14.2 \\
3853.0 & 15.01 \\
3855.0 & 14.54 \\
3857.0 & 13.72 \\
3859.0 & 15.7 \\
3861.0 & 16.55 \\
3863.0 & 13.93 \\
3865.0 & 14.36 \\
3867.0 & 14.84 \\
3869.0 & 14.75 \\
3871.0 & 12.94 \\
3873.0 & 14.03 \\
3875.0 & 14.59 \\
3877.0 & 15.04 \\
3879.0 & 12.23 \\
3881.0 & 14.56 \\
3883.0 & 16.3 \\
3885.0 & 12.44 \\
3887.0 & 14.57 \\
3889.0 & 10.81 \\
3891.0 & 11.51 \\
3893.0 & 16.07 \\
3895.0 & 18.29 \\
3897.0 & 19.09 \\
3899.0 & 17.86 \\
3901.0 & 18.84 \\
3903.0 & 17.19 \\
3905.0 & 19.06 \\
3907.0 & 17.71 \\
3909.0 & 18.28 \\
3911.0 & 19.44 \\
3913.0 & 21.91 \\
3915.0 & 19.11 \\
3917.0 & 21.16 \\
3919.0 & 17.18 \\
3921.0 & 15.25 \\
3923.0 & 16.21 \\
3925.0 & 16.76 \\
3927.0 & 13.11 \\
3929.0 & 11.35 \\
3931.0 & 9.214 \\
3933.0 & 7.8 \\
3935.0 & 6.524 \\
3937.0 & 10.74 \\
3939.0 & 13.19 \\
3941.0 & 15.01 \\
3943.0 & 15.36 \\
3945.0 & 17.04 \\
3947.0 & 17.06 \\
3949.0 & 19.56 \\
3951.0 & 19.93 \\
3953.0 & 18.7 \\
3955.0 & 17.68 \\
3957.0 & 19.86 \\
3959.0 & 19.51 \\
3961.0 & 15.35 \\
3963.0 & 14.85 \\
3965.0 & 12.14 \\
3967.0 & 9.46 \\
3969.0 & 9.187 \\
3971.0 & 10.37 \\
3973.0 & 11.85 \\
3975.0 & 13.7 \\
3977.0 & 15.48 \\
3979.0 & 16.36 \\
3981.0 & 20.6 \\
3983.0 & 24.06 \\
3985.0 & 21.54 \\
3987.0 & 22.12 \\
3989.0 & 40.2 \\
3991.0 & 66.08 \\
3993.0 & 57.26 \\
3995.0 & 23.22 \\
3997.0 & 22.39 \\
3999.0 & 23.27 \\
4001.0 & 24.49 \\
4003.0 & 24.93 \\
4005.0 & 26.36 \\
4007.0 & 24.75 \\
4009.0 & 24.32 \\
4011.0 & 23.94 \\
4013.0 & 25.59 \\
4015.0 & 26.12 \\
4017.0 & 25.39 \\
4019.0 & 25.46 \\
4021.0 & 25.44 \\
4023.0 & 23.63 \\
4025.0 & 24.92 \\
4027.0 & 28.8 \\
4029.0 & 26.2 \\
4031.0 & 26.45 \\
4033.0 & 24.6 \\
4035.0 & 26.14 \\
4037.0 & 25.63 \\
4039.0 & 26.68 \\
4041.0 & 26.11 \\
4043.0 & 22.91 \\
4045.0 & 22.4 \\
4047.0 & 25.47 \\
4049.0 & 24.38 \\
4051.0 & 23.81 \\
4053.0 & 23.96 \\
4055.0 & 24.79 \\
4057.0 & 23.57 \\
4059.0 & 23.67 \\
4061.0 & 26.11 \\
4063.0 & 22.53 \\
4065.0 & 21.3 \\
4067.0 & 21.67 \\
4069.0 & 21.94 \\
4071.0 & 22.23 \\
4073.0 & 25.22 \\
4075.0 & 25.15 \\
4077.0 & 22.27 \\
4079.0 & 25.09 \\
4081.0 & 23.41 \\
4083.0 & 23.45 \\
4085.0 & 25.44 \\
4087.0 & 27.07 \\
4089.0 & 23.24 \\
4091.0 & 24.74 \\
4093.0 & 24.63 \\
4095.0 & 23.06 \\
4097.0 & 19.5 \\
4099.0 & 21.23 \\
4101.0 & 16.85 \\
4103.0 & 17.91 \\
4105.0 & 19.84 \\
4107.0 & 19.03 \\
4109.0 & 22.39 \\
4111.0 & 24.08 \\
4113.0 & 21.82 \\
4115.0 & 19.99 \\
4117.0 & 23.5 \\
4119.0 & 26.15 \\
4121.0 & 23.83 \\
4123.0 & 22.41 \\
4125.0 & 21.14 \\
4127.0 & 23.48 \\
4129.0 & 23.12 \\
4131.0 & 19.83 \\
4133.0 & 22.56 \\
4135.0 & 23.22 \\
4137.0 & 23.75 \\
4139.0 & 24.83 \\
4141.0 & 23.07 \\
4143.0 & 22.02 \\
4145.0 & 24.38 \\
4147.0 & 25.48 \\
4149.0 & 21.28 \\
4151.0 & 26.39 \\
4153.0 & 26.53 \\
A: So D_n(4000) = 1.73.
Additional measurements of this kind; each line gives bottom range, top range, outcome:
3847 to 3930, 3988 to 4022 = 2.01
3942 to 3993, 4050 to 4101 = 1.22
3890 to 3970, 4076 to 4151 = 1.57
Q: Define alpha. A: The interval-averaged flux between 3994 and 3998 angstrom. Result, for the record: 22.8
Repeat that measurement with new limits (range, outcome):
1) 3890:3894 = 13.8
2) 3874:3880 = 14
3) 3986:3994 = 46.4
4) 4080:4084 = 23.4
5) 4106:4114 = 21.8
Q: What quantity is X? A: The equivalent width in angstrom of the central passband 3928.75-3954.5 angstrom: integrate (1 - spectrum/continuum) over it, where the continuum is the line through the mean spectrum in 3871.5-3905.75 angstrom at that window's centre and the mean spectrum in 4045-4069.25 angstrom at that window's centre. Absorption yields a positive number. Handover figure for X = 5.6 angstrom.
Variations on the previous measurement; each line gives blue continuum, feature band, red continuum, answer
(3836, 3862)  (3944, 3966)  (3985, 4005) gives 8.0 angstrom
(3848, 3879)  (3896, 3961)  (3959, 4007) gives 8.7 angstrom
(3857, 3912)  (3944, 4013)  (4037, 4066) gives -4.9 angstrom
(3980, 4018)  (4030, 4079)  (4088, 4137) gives 2.5 angstrom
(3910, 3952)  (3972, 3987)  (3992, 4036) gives 2.8 angstrom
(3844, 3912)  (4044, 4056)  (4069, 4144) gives -1.9 angstrom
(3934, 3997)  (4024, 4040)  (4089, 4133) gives -4.2 angstrom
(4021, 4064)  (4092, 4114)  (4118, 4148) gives 2.7 angstrom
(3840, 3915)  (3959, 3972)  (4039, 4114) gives 4.4 angstrom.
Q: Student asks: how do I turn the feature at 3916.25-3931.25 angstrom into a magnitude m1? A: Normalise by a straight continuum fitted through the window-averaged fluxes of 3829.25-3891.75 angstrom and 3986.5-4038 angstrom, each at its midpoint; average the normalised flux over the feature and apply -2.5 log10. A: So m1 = 0.28 mag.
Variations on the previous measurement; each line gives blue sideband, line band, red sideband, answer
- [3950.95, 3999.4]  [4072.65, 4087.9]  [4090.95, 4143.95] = -0.12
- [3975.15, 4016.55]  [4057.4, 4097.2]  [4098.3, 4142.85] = 0.01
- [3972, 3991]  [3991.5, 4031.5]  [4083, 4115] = -0.19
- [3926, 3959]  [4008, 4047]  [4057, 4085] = -0.23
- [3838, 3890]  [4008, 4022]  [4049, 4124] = -0.25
